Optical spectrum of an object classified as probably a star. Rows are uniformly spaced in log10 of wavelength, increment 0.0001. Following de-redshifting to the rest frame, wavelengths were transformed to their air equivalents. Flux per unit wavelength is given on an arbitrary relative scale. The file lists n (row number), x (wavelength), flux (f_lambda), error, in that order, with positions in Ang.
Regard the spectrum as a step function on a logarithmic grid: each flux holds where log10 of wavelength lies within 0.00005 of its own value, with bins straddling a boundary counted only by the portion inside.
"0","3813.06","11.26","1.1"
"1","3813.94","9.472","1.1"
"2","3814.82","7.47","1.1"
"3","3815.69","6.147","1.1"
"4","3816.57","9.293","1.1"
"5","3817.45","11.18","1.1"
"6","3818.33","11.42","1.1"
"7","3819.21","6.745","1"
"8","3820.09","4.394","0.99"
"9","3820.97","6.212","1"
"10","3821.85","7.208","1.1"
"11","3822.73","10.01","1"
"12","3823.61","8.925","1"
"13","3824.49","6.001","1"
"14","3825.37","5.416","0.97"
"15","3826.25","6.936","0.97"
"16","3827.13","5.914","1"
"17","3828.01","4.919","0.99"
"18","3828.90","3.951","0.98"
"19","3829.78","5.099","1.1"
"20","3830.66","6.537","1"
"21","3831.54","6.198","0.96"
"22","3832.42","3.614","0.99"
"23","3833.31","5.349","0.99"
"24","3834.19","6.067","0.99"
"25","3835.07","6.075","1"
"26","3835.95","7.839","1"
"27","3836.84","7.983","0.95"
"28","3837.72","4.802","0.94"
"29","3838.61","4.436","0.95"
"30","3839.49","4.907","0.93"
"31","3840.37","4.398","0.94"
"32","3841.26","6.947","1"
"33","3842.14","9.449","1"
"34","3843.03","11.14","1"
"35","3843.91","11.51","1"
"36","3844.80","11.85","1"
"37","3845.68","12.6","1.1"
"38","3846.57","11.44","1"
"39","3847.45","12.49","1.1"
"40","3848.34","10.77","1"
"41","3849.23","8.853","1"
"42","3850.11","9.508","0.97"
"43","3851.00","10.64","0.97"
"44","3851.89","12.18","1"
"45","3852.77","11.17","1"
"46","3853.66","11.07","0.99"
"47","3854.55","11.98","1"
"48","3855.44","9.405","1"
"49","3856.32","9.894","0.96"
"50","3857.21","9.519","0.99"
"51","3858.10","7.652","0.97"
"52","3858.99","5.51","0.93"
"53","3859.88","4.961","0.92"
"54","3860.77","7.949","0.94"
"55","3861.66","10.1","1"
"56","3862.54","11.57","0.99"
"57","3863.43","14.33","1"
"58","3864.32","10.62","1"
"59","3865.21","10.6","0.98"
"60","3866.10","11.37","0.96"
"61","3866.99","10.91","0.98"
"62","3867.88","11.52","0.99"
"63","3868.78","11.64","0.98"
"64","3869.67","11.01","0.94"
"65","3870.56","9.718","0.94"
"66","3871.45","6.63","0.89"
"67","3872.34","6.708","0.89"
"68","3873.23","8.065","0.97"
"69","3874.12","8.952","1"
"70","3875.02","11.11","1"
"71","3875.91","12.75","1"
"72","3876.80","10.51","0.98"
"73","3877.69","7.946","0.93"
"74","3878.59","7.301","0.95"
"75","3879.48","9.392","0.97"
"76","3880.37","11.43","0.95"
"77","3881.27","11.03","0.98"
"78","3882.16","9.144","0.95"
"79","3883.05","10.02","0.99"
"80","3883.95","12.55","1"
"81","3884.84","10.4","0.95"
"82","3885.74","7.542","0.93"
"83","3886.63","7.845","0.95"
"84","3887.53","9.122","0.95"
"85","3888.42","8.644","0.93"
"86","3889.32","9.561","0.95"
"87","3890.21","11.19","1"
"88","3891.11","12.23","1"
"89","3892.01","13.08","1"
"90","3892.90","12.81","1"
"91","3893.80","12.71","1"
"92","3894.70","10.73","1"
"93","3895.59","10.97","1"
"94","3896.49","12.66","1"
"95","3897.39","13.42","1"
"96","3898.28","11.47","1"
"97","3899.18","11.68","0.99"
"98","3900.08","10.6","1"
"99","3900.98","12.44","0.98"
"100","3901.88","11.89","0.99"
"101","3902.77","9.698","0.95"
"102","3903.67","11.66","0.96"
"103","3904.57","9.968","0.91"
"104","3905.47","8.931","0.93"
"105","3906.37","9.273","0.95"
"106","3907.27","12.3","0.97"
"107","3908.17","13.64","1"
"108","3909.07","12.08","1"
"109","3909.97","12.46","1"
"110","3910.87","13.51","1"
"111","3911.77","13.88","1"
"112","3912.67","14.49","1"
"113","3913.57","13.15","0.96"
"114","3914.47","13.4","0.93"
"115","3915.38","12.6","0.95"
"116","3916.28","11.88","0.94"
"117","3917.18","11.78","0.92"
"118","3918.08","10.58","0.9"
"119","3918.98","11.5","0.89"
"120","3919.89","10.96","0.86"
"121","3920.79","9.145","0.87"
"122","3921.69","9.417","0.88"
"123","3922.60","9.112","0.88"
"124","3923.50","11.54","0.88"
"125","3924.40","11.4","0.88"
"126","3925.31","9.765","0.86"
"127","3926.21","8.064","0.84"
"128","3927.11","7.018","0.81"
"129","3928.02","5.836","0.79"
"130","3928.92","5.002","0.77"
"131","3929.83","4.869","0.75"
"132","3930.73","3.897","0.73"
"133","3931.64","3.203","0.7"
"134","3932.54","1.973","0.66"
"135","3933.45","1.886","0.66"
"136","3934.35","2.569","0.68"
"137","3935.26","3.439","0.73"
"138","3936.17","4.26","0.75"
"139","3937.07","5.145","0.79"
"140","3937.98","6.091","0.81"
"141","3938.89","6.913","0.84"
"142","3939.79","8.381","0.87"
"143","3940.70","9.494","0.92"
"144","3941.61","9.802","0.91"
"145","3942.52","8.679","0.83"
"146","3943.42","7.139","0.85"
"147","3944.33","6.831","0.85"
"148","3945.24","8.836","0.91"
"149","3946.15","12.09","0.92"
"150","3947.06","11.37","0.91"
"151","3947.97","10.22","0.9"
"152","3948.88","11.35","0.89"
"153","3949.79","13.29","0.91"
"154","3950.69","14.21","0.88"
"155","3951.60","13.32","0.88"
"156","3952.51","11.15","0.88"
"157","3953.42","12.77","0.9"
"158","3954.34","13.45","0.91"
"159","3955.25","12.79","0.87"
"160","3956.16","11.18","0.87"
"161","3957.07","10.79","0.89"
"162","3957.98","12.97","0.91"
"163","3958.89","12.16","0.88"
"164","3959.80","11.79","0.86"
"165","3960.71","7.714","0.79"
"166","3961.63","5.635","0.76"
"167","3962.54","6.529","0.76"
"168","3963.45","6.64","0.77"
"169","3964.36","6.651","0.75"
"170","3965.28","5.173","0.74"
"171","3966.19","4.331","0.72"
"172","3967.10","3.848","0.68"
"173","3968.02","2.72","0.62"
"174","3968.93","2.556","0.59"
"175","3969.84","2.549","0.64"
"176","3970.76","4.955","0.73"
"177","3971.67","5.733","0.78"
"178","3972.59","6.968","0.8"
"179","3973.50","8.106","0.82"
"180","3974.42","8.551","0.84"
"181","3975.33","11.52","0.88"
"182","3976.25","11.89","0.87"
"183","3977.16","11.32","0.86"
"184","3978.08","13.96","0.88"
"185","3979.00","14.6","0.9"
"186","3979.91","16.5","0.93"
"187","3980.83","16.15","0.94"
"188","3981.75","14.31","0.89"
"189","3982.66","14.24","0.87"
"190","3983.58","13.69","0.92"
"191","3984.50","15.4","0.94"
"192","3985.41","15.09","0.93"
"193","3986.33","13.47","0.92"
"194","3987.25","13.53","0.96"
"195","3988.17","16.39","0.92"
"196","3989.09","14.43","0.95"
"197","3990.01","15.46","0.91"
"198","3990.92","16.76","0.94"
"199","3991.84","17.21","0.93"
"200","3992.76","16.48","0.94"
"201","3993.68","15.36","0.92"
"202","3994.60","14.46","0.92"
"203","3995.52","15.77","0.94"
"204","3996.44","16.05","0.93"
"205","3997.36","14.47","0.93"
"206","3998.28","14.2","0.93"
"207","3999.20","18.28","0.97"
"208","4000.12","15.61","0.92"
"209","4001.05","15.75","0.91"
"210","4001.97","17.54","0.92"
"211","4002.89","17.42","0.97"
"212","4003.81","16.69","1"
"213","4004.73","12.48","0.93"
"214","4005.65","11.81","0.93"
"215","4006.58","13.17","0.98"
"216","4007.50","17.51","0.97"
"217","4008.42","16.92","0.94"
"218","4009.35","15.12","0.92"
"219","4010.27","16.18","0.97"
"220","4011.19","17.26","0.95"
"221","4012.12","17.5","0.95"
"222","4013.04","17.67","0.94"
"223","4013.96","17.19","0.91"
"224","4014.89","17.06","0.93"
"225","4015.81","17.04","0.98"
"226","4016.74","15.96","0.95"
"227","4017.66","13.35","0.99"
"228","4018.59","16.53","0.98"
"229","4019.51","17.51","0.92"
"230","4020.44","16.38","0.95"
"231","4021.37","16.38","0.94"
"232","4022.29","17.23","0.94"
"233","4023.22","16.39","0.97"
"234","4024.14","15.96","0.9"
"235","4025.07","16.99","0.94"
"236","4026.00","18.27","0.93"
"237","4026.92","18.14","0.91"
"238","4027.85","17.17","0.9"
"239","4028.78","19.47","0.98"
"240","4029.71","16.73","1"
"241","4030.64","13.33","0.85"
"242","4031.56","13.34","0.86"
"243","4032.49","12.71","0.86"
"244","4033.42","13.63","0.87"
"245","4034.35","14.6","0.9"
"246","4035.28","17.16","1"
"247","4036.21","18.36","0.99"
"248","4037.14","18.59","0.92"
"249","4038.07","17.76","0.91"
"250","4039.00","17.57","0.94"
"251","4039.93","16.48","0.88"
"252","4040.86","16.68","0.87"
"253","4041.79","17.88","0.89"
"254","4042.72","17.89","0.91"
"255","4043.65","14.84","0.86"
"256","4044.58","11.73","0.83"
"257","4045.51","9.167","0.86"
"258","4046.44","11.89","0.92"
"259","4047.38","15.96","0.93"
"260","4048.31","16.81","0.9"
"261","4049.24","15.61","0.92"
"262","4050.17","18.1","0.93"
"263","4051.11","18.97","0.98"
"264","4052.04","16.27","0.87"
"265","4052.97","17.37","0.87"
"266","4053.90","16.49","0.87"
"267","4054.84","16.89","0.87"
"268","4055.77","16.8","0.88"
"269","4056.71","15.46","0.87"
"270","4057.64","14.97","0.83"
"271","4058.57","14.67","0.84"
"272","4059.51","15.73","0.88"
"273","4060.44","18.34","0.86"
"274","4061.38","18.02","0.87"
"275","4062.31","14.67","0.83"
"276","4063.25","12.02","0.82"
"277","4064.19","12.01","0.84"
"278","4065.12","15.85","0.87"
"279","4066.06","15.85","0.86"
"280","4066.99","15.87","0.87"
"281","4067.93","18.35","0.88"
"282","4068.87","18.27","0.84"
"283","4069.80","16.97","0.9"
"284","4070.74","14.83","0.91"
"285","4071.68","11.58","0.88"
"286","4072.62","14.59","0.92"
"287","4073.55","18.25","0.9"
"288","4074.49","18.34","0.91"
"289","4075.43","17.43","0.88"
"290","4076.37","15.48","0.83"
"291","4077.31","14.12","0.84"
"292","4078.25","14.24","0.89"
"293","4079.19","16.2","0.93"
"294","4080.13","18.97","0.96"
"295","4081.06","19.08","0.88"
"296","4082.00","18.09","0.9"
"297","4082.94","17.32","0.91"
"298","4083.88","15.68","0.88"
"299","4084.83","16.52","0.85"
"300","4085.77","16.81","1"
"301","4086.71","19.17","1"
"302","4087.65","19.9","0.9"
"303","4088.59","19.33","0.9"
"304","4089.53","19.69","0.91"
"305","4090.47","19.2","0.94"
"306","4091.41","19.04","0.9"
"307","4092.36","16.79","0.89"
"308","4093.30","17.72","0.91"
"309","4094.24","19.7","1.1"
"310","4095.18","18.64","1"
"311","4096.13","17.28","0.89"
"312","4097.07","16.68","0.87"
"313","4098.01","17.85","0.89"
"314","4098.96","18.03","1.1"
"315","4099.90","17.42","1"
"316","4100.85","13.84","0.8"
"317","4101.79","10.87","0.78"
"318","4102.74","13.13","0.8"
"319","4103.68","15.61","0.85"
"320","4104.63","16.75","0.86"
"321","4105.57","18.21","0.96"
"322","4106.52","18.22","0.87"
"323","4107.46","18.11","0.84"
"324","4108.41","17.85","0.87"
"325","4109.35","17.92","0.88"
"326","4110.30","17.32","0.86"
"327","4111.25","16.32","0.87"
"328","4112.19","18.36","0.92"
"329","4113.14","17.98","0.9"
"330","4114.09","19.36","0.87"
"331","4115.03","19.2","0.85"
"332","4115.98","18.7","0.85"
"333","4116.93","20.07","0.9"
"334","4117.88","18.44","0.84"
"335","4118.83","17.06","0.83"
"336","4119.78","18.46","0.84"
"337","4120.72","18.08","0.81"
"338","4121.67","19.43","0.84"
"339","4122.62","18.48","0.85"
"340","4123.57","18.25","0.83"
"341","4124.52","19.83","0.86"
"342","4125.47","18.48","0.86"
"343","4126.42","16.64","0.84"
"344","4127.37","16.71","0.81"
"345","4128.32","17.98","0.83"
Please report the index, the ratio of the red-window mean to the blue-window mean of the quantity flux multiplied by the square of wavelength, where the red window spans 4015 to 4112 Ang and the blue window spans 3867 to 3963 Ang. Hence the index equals 1.79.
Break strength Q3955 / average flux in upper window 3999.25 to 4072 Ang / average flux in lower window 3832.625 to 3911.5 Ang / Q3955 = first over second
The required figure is 1.6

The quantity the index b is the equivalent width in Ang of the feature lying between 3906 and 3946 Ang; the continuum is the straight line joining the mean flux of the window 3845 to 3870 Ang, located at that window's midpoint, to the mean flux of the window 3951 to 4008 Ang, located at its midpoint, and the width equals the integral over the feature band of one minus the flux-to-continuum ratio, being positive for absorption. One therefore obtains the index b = 8.9 Ang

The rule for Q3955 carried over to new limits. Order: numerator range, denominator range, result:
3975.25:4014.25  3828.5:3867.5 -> 1.74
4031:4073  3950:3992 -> 1.45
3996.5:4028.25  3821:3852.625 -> 2.09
